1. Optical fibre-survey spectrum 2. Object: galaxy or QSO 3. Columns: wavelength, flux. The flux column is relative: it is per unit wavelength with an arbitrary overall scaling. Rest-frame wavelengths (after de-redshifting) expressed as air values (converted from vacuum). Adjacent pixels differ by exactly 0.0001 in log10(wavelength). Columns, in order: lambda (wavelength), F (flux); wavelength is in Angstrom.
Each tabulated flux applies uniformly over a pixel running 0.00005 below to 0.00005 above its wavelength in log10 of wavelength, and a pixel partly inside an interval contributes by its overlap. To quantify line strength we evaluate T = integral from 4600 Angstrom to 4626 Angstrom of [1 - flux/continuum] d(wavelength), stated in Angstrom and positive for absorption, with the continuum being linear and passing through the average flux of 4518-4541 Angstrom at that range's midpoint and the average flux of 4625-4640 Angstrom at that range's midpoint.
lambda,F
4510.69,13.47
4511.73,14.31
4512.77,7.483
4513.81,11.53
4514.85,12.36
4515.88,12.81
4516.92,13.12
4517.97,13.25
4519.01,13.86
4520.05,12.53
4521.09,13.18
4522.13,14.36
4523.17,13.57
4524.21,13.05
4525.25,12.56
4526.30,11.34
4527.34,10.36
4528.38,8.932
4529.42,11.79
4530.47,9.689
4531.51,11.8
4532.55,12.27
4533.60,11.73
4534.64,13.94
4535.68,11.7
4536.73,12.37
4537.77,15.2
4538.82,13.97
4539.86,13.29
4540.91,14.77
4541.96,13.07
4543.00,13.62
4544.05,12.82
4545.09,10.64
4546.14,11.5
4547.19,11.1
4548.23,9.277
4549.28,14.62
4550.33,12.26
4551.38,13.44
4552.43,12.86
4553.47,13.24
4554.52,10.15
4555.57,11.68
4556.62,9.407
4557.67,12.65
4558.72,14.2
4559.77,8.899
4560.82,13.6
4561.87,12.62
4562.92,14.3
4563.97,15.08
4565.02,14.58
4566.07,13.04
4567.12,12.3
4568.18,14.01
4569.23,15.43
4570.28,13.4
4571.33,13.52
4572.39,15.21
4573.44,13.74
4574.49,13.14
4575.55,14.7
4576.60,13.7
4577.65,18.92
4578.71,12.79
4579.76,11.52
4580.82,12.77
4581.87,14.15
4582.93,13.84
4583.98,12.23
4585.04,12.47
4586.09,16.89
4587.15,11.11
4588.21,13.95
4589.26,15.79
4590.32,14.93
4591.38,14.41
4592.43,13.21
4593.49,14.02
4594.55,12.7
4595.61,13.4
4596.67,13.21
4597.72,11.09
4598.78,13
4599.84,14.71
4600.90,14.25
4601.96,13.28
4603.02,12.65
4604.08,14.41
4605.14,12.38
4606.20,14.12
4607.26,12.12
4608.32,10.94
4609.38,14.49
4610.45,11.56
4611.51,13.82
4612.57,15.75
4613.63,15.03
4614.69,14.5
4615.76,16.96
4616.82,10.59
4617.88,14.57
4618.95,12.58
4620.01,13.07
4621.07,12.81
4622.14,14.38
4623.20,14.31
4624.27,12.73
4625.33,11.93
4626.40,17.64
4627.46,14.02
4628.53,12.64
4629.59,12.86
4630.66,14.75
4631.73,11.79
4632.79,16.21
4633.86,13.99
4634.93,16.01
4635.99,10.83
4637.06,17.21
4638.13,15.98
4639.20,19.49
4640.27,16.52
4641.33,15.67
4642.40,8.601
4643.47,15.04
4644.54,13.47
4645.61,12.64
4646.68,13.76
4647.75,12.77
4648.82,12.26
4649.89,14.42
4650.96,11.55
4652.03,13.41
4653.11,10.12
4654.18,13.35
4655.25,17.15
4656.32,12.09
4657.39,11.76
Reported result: 1.47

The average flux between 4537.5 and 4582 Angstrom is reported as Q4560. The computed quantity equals 13.1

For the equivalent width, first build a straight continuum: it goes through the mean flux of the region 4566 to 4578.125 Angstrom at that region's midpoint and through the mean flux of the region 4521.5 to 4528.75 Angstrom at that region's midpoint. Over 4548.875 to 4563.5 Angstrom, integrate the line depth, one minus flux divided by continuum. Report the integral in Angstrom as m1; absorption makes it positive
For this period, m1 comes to 1.2 Angstrom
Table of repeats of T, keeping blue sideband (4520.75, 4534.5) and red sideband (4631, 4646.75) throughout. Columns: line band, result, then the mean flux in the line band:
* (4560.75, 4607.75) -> -1.68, 13.7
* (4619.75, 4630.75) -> 0.37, 13.7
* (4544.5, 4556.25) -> 0.57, 11.9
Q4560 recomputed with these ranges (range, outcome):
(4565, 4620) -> 13.7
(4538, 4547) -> 13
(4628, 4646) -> 14.4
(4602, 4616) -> 13.7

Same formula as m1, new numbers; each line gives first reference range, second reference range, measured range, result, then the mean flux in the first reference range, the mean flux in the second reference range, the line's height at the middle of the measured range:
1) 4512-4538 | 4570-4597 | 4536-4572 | 0.4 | 12.2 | 13.8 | 13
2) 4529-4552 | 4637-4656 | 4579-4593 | -0.5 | 12.5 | 14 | 13.1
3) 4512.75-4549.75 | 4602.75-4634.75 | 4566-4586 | -1.2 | 12.4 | 13.7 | 13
